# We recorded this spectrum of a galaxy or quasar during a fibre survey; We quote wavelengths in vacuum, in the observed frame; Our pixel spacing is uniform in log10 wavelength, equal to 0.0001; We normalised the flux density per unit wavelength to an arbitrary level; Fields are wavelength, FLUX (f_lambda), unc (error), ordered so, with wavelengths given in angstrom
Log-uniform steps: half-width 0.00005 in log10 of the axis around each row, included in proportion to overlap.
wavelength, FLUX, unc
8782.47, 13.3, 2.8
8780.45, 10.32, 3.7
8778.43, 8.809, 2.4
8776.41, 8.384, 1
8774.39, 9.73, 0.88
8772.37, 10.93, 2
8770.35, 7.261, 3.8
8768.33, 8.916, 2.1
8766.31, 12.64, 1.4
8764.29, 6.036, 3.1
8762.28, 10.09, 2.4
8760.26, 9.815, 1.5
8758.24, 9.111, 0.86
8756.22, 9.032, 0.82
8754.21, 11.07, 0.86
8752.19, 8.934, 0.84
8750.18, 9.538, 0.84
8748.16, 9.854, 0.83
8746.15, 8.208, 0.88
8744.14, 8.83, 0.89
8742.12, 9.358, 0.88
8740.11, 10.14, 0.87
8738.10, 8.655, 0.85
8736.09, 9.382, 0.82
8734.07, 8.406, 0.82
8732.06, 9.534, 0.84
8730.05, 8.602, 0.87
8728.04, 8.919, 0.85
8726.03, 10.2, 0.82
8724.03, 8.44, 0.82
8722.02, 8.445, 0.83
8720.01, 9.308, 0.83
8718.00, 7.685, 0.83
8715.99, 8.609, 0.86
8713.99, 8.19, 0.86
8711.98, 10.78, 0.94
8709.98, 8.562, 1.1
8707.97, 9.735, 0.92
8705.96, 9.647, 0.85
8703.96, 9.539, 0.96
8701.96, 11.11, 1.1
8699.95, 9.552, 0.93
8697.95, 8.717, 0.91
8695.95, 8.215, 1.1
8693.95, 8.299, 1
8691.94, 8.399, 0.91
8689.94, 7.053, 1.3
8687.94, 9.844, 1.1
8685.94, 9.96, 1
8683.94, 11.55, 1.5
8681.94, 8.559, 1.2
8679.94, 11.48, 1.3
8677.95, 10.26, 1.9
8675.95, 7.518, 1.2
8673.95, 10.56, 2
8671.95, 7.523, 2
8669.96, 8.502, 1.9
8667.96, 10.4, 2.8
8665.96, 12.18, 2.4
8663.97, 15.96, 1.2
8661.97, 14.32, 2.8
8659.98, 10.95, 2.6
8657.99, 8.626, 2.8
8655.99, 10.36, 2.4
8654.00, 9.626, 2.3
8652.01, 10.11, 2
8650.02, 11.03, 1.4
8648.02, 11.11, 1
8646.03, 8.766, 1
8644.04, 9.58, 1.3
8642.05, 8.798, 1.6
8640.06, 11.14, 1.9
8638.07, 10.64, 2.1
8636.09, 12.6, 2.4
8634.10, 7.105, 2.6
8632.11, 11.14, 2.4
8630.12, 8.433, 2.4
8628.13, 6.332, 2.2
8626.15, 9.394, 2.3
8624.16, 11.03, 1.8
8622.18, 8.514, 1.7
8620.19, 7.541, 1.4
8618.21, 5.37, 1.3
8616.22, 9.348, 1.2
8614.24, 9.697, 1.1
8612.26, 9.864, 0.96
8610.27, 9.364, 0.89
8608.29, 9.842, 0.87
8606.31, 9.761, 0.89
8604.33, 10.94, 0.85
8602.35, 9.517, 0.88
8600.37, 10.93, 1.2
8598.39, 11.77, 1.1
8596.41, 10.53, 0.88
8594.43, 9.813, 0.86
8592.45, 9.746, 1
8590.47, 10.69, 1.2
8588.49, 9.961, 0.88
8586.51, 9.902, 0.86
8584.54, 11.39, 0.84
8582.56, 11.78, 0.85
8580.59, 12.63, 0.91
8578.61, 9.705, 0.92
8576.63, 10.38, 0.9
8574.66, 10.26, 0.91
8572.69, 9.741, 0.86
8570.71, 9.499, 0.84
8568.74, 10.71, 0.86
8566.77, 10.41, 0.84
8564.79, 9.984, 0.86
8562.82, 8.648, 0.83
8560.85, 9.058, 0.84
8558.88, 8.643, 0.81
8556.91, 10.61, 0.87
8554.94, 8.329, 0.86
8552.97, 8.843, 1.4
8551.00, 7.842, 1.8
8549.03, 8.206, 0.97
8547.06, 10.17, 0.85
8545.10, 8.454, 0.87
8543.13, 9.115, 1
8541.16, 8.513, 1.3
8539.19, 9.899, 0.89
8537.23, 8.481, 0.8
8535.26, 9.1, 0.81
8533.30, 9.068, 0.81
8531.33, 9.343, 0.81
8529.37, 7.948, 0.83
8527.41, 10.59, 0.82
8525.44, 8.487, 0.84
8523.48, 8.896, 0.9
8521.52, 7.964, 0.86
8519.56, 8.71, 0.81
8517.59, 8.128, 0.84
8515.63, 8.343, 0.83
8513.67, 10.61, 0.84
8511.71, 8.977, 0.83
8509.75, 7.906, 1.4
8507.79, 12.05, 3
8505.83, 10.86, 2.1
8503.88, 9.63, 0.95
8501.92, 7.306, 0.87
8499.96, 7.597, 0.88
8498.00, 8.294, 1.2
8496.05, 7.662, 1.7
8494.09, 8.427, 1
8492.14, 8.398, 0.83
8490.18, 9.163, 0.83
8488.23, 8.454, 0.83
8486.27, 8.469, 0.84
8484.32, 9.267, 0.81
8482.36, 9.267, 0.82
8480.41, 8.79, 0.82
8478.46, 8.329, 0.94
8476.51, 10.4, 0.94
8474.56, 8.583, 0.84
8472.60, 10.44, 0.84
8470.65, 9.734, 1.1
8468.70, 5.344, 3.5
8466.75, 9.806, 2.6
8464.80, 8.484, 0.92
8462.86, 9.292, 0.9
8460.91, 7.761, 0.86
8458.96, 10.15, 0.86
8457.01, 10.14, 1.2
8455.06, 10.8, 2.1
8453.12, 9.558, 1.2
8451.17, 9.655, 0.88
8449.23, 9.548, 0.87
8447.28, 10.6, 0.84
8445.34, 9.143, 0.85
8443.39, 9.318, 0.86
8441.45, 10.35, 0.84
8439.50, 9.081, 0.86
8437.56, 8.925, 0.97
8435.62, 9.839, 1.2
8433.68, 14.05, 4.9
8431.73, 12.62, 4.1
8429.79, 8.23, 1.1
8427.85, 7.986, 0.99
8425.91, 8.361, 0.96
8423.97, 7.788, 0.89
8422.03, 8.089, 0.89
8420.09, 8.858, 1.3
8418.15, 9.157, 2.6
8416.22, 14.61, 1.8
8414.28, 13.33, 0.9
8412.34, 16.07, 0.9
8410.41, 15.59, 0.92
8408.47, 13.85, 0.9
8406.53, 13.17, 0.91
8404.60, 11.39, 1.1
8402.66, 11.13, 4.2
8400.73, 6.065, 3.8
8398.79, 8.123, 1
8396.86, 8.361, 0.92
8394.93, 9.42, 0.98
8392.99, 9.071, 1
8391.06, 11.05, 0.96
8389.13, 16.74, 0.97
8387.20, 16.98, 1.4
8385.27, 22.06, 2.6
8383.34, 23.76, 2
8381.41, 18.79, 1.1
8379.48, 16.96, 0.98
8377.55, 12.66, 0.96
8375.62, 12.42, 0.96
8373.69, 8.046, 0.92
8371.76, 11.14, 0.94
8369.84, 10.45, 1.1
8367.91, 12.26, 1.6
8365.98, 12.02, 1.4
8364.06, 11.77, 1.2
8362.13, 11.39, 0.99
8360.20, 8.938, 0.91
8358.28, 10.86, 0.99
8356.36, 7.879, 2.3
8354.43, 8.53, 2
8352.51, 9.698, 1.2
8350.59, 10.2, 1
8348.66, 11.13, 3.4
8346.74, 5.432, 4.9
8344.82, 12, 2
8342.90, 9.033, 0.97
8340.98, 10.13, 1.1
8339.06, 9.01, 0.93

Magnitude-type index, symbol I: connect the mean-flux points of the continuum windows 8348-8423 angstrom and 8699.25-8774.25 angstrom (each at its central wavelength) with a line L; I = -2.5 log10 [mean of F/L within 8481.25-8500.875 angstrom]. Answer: 0.305 mag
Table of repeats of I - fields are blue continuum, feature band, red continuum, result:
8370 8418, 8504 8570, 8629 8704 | 0.25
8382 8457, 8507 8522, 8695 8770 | 0.18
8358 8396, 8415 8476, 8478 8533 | 0.15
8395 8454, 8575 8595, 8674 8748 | -0.09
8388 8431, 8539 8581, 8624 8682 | 0.10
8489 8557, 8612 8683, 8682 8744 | -0.09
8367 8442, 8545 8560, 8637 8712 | 0.22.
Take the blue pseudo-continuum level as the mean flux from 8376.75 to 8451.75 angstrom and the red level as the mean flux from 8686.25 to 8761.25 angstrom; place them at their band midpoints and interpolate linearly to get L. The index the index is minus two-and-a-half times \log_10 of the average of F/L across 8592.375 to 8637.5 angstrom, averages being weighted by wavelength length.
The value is 0.06 mag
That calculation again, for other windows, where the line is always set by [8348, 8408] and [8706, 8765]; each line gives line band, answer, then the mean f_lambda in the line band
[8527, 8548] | 0.177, 9.11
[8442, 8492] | 0.222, 9.21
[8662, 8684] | -0.097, 10.5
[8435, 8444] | 0.210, 9.5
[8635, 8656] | -0.052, 10.3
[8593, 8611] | -0.008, 10.3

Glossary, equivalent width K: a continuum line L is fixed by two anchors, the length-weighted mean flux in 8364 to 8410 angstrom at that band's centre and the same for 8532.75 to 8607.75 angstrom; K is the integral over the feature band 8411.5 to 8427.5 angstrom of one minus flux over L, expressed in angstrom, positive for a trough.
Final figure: 2.2 angstrom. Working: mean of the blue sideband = 12.9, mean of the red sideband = 9.82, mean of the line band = 10.6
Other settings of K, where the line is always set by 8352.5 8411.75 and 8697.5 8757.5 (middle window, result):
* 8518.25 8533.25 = 2.99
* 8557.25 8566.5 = 1.24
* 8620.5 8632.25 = 1.44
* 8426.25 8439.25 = 1.94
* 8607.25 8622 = 2.22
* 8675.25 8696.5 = 0.83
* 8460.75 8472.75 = 3.05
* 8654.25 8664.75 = -2.08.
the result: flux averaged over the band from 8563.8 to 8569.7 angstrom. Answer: 10.4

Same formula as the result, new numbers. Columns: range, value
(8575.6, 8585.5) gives 11.2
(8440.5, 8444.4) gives 9.82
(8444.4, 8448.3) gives 9.87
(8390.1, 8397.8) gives 9.48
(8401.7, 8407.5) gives 11.9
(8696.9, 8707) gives 9.71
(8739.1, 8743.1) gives 9.76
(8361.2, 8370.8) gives 11.6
